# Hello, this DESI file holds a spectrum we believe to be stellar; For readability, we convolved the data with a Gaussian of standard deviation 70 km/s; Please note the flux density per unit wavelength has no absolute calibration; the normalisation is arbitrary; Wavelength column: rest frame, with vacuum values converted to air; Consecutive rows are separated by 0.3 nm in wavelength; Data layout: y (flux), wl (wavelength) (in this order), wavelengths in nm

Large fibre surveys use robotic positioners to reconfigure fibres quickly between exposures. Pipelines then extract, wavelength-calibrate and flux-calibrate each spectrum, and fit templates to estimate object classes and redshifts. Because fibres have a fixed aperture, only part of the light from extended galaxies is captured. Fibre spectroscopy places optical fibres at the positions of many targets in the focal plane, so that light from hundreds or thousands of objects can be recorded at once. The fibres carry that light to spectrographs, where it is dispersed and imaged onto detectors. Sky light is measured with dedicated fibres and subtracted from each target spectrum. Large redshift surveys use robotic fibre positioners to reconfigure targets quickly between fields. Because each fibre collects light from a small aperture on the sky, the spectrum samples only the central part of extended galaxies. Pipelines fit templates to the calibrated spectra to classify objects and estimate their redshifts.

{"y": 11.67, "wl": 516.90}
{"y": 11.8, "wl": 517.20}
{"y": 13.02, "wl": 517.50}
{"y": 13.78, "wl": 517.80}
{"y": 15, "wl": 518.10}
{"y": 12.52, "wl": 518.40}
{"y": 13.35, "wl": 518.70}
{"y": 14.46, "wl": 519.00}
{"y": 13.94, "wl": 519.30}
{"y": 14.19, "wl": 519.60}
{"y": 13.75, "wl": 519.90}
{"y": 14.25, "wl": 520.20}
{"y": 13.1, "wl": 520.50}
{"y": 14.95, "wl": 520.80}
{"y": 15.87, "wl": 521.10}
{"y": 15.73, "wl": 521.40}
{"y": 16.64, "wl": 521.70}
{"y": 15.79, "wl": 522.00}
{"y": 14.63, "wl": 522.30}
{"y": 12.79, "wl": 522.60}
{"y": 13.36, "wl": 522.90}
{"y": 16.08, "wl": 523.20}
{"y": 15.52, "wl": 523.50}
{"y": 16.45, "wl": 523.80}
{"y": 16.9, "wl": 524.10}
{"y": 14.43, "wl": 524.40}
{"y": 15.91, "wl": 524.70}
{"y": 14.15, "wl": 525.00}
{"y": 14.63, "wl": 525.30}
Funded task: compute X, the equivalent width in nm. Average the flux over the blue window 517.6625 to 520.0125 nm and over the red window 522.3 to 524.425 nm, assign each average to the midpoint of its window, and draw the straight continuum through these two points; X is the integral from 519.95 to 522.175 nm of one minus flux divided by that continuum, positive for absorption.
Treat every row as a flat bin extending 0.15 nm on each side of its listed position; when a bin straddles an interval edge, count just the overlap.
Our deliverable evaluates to -0.10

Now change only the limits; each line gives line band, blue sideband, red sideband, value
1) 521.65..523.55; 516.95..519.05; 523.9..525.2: -0.015 nm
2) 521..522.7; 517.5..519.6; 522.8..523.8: -0.054 nm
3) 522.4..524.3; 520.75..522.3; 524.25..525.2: 0.006 nm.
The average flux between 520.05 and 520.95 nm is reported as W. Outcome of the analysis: 14.1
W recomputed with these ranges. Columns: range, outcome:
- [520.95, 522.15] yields 16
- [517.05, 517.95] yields 12.9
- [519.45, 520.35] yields 14.1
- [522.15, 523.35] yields 14.2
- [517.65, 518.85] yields 13.7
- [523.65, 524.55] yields 15.9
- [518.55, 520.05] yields 13.9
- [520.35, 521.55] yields 14.9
